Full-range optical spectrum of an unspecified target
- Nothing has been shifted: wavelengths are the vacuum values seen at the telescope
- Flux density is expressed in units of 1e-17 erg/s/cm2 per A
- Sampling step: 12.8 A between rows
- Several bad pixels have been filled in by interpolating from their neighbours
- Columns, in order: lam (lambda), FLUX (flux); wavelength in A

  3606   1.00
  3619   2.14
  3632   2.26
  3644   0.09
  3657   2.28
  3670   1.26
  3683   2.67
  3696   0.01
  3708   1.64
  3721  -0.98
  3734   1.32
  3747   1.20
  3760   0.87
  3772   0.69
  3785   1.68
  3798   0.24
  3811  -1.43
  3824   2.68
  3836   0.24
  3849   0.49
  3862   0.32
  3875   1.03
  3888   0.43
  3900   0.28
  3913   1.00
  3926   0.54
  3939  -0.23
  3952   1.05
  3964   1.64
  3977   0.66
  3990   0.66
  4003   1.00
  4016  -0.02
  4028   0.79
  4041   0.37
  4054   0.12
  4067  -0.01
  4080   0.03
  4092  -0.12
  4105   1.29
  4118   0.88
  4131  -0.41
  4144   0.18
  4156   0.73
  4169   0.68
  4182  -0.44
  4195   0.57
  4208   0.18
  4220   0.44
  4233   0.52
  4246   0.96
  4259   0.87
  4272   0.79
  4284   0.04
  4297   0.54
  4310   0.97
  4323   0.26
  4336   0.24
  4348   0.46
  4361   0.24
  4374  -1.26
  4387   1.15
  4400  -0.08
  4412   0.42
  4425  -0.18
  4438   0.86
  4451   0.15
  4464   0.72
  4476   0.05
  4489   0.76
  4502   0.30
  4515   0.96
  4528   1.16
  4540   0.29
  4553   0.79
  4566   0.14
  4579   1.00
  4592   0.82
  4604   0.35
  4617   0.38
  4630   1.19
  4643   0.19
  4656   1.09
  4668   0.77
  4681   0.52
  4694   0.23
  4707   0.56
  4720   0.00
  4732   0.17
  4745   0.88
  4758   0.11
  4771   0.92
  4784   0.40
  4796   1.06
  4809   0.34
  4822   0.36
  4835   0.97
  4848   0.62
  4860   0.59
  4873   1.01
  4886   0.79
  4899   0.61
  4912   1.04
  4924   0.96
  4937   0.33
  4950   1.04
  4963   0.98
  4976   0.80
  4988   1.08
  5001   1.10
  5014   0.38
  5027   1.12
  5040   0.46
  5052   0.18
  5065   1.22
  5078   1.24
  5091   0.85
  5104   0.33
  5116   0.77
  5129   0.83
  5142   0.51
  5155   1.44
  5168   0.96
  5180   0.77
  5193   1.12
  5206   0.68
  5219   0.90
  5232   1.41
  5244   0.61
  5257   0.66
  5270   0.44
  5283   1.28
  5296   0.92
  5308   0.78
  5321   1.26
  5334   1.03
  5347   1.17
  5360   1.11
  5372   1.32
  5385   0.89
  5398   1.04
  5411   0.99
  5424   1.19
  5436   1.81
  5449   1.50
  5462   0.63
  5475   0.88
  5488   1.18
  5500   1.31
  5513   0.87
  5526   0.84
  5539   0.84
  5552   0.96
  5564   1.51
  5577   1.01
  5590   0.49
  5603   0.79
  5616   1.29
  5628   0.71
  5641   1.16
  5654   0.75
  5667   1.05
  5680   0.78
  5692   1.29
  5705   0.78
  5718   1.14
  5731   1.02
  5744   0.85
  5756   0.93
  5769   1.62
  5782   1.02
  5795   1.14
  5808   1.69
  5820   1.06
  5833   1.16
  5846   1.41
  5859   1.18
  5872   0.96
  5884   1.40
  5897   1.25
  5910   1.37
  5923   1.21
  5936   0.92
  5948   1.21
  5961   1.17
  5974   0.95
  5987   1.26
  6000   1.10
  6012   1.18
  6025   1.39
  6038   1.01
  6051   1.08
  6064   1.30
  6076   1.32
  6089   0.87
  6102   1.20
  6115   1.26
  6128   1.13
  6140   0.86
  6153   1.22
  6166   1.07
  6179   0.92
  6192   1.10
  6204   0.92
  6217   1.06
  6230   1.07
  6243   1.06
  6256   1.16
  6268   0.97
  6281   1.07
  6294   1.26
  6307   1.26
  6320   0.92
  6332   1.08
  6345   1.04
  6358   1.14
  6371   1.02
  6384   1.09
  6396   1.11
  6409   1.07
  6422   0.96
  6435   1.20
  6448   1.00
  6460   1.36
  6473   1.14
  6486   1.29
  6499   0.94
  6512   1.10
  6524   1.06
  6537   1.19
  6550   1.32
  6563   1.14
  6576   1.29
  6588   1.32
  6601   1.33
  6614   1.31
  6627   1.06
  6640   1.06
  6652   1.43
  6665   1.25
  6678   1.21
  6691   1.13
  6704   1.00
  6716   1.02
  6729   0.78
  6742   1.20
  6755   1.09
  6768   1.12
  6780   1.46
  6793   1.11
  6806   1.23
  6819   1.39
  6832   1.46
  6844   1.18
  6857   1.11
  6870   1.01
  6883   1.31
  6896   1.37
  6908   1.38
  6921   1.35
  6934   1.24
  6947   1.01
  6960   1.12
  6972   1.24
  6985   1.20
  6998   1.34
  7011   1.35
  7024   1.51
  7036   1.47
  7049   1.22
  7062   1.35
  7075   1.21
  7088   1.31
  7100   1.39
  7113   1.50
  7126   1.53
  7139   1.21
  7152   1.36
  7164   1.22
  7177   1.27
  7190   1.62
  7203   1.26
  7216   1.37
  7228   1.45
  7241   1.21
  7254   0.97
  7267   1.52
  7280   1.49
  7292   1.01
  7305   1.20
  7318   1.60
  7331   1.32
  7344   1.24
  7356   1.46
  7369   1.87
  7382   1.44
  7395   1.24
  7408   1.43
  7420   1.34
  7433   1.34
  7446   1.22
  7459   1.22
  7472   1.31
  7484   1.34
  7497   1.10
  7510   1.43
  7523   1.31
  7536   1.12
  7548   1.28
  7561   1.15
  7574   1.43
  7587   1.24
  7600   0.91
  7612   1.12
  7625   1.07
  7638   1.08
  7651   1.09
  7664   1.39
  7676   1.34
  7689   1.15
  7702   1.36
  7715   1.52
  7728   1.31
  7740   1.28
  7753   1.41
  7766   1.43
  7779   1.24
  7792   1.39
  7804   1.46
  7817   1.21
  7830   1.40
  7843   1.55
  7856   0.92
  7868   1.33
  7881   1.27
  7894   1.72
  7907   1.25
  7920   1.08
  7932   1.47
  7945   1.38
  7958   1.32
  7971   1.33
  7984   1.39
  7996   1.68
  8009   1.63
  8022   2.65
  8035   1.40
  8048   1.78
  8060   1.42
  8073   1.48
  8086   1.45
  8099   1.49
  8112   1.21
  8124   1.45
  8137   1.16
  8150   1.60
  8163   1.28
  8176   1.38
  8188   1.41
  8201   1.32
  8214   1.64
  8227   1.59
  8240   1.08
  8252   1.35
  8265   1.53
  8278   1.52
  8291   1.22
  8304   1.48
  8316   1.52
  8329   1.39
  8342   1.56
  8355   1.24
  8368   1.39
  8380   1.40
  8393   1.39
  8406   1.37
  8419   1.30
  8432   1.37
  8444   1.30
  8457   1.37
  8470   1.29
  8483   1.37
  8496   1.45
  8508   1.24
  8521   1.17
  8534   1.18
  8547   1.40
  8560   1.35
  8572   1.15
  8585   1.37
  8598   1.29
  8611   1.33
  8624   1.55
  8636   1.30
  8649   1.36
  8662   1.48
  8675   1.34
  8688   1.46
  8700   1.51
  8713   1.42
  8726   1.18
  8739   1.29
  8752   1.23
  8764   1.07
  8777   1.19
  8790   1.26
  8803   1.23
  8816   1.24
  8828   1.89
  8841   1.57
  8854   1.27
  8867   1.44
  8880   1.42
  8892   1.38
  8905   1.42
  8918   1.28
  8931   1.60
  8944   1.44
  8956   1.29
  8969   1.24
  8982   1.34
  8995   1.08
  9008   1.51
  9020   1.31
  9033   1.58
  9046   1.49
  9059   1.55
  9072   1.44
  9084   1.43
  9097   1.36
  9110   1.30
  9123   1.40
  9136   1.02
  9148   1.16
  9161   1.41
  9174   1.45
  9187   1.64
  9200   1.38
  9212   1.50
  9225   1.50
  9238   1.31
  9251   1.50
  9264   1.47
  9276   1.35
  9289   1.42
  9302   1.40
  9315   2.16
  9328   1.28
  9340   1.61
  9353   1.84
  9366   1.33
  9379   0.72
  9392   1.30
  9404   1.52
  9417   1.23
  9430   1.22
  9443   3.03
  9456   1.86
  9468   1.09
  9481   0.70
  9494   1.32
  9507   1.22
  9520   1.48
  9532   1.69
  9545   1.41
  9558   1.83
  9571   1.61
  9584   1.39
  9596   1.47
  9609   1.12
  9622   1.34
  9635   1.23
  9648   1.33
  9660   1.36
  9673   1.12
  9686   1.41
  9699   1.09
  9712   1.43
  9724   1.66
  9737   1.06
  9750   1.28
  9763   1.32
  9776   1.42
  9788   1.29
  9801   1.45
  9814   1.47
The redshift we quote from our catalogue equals 0.22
